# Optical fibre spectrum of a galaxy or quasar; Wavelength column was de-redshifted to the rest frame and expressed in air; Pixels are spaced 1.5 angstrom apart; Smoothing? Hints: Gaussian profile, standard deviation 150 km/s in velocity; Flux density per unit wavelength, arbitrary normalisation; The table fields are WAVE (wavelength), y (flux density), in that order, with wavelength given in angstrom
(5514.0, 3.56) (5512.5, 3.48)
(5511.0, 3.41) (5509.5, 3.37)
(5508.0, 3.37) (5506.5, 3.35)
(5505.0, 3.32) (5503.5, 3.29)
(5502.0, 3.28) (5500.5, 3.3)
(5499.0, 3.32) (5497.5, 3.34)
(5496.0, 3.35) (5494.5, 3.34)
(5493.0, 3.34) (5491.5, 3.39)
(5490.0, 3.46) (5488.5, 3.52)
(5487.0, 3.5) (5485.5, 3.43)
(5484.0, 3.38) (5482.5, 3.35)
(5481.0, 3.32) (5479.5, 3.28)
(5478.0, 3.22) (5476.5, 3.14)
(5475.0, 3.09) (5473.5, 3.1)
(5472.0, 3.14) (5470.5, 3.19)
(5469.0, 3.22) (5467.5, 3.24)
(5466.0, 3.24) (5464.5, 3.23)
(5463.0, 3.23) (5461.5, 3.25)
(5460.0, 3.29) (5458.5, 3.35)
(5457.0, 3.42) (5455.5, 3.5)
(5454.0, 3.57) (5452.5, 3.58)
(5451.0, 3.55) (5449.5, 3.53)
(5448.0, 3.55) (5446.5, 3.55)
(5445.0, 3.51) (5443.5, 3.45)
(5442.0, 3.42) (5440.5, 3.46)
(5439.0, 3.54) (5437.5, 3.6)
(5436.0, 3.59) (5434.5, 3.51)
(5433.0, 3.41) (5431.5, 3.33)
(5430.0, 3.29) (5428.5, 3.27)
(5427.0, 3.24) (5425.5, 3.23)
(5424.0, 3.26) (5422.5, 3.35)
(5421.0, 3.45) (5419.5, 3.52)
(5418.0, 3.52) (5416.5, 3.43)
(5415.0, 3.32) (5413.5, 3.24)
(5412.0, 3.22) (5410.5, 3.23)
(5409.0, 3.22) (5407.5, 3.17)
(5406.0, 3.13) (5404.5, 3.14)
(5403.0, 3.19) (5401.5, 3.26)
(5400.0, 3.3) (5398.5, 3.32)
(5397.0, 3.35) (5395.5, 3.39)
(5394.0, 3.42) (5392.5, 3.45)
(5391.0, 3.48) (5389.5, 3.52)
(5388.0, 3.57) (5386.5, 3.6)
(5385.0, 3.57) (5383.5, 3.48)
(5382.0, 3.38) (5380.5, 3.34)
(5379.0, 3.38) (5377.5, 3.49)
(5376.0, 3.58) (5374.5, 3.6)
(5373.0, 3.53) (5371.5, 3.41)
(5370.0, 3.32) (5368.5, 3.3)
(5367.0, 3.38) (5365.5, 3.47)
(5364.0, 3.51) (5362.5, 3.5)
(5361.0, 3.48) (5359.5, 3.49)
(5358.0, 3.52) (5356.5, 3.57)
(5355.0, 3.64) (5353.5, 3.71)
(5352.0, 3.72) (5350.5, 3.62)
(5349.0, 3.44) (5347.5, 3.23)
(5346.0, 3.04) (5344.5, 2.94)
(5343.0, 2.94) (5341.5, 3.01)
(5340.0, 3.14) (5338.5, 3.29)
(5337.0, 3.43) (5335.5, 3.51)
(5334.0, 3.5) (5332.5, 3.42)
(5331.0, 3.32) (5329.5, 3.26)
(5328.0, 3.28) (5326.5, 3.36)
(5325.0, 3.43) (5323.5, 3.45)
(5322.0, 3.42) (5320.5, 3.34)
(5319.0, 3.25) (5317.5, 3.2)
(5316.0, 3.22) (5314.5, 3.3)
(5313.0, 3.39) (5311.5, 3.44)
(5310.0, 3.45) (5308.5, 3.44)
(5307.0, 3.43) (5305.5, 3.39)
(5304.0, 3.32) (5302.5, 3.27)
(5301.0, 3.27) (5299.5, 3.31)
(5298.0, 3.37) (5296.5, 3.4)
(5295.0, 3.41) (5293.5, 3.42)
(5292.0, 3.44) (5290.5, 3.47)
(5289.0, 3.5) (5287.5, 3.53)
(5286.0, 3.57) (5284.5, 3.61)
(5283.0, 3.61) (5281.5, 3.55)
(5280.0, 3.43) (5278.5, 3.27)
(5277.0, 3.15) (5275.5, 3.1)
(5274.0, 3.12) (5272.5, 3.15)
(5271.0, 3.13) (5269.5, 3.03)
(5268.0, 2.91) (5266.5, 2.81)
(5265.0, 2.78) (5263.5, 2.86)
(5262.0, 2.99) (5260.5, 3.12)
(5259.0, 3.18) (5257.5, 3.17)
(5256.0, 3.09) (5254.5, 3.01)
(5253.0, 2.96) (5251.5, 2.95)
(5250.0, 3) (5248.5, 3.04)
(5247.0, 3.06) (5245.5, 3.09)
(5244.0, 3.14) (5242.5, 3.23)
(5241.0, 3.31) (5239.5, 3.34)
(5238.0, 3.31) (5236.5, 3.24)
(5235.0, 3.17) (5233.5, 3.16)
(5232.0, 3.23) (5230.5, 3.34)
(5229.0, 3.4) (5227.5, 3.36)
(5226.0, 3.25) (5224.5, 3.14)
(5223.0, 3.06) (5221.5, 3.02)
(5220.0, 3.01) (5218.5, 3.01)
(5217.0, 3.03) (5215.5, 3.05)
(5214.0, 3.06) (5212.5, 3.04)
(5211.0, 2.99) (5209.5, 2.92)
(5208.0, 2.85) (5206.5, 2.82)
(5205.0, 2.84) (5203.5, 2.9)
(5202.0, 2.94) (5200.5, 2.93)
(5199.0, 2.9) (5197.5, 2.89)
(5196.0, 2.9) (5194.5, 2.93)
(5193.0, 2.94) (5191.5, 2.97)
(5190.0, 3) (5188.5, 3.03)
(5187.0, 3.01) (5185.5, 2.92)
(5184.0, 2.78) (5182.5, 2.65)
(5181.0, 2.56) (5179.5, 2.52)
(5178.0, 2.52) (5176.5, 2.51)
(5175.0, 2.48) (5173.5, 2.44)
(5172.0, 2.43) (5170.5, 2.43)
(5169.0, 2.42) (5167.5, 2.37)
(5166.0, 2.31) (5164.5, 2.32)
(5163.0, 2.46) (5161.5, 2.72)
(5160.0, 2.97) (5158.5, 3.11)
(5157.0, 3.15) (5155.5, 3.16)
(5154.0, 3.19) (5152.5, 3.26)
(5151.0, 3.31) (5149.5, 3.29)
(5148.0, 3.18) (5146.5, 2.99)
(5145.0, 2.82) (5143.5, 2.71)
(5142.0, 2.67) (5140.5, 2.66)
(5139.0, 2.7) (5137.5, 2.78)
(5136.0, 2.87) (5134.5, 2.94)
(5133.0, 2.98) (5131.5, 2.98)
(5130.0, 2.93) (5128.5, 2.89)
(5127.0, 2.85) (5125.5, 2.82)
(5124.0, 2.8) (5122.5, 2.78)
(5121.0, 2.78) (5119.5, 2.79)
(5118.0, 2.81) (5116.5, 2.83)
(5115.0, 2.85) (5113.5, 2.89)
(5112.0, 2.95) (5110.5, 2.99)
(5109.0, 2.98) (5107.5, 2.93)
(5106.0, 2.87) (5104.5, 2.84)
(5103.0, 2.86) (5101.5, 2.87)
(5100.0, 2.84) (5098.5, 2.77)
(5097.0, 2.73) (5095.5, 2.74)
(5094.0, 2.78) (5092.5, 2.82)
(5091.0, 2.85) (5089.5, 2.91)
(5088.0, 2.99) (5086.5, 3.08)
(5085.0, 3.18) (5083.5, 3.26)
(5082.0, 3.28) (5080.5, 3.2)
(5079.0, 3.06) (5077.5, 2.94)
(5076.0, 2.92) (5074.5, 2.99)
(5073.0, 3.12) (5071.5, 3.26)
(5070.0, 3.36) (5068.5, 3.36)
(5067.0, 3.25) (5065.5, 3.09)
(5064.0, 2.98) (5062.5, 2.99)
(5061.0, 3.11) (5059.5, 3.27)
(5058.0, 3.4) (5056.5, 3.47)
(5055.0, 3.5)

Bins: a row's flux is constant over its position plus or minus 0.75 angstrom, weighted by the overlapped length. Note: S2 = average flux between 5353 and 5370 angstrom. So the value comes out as 3.5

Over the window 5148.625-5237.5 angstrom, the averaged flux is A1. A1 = 2.91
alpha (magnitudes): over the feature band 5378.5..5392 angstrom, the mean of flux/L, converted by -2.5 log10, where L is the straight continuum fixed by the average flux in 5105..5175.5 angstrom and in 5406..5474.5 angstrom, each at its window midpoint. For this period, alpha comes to -0.07 mag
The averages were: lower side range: 2.83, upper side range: 3.36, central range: 3.48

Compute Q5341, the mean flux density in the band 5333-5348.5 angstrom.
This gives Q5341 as 3.21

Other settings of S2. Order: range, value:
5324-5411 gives 3.38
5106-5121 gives 2.88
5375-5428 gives 3.36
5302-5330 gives 3.35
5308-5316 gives 3.39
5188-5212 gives 2.92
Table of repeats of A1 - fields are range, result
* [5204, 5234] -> 3.08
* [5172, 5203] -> 2.78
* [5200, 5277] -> 3.07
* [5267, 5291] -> 3.31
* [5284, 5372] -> 3.39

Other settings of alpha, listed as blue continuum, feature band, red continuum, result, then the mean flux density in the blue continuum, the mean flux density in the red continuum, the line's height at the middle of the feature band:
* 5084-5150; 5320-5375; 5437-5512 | -0.07 mag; 2.88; 3.36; 3.19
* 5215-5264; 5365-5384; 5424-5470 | -0.04 mag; 3.13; 3.4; 3.31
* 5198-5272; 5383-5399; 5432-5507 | -0.07 mag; 3.06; 3.37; 3.27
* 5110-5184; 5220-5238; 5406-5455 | -0.08 mag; 2.79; 3.41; 2.97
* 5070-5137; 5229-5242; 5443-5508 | -0.07 mag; 2.93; 3.35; 3.08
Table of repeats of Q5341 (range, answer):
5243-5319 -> 3.24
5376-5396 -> 3.47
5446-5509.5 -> 3.34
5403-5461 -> 3.39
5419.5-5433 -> 3.32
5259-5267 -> 2.94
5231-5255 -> 3.14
